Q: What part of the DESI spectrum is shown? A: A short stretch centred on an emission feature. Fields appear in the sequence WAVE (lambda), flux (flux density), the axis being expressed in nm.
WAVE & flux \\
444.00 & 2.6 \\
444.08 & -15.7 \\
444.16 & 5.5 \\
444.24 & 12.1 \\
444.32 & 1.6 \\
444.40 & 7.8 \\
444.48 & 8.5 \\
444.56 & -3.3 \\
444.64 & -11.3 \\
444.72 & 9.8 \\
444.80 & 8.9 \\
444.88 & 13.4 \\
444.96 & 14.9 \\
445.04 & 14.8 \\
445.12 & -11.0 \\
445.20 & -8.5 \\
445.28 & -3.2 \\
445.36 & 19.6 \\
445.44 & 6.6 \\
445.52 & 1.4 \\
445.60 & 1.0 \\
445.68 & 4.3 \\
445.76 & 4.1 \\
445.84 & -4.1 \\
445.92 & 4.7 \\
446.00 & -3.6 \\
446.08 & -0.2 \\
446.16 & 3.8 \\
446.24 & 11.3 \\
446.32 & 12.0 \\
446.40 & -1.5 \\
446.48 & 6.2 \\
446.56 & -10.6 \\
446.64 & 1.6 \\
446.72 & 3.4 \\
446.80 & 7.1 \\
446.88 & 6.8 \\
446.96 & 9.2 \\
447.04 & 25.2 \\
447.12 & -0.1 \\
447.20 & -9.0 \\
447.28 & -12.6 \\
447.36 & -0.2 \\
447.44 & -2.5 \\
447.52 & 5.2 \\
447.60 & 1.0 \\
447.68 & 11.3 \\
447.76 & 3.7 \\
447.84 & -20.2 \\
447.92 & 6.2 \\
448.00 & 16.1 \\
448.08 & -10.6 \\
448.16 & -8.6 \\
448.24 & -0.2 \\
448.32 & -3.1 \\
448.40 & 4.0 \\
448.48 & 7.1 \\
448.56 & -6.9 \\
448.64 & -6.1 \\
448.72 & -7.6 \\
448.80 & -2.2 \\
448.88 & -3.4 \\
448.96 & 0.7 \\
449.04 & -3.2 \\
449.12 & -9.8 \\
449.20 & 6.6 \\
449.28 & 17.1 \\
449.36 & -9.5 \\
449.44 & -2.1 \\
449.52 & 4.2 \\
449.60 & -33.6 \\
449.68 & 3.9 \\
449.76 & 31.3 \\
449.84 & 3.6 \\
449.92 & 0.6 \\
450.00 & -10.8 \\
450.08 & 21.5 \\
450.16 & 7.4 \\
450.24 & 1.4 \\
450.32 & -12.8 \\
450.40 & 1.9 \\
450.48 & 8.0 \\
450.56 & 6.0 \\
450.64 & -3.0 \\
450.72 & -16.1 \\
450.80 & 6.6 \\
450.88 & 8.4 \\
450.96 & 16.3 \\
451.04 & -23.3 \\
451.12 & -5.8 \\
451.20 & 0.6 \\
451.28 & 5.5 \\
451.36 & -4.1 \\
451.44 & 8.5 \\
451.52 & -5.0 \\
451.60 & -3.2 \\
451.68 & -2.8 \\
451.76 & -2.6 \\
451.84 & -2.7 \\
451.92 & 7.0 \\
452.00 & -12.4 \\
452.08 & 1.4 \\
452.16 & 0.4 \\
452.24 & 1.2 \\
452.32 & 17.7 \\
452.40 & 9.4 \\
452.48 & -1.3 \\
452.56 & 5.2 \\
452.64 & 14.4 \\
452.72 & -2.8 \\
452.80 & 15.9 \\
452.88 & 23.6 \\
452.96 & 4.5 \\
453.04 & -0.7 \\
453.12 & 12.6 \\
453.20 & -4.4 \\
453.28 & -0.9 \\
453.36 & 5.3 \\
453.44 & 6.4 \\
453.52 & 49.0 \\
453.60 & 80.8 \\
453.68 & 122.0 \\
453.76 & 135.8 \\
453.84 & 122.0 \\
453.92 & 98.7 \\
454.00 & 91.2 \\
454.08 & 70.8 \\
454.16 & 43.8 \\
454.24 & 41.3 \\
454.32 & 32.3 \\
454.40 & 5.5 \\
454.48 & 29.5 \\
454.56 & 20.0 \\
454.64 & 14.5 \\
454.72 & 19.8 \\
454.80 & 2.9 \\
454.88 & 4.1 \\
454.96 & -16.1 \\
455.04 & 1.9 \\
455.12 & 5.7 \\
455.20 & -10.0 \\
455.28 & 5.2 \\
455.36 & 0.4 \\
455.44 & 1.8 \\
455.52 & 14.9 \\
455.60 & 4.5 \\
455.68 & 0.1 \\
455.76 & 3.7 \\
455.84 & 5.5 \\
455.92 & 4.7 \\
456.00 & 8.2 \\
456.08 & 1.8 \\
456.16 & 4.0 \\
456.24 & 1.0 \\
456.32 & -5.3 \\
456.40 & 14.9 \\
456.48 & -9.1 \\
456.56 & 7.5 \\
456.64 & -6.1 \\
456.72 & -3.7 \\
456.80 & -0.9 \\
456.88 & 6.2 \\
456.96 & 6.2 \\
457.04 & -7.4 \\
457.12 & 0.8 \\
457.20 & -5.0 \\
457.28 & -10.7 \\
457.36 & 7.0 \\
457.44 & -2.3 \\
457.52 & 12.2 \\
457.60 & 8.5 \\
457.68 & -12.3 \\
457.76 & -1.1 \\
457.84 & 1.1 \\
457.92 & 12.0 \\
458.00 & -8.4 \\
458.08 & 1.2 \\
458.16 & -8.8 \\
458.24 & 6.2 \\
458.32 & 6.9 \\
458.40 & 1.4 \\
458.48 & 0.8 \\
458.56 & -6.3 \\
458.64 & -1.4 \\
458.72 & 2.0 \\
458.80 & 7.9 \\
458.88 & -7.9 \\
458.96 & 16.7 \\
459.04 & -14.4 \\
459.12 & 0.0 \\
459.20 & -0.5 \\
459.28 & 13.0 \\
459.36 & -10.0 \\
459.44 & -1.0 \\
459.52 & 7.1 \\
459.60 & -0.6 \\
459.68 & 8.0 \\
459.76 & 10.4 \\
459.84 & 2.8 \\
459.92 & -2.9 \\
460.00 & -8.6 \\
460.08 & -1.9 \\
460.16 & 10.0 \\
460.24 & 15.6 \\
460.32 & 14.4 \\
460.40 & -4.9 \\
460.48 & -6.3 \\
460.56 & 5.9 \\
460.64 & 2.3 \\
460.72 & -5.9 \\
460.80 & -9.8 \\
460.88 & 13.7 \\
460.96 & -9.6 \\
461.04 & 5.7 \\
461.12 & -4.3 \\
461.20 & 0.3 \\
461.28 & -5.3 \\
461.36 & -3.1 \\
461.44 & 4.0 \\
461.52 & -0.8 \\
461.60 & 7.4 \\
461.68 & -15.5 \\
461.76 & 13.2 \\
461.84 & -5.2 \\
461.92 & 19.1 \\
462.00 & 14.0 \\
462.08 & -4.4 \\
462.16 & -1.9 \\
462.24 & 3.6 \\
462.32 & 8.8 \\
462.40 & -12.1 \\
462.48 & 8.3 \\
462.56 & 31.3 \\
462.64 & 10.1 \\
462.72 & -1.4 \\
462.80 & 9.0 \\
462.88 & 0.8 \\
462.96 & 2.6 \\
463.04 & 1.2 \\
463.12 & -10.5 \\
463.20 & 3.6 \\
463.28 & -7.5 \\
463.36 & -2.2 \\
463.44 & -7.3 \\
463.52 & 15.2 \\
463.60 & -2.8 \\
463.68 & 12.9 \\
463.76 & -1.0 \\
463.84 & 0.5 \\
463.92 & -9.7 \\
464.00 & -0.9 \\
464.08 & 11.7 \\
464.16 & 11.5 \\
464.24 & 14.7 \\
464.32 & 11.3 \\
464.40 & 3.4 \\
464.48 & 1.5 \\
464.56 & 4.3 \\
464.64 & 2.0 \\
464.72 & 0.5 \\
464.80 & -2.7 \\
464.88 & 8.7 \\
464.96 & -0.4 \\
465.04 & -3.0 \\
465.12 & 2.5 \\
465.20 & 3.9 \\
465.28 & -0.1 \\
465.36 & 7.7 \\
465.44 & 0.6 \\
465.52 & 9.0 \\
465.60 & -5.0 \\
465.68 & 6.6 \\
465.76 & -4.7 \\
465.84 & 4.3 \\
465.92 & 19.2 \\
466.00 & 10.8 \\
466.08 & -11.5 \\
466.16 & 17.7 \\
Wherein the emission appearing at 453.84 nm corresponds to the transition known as Lyman alpha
